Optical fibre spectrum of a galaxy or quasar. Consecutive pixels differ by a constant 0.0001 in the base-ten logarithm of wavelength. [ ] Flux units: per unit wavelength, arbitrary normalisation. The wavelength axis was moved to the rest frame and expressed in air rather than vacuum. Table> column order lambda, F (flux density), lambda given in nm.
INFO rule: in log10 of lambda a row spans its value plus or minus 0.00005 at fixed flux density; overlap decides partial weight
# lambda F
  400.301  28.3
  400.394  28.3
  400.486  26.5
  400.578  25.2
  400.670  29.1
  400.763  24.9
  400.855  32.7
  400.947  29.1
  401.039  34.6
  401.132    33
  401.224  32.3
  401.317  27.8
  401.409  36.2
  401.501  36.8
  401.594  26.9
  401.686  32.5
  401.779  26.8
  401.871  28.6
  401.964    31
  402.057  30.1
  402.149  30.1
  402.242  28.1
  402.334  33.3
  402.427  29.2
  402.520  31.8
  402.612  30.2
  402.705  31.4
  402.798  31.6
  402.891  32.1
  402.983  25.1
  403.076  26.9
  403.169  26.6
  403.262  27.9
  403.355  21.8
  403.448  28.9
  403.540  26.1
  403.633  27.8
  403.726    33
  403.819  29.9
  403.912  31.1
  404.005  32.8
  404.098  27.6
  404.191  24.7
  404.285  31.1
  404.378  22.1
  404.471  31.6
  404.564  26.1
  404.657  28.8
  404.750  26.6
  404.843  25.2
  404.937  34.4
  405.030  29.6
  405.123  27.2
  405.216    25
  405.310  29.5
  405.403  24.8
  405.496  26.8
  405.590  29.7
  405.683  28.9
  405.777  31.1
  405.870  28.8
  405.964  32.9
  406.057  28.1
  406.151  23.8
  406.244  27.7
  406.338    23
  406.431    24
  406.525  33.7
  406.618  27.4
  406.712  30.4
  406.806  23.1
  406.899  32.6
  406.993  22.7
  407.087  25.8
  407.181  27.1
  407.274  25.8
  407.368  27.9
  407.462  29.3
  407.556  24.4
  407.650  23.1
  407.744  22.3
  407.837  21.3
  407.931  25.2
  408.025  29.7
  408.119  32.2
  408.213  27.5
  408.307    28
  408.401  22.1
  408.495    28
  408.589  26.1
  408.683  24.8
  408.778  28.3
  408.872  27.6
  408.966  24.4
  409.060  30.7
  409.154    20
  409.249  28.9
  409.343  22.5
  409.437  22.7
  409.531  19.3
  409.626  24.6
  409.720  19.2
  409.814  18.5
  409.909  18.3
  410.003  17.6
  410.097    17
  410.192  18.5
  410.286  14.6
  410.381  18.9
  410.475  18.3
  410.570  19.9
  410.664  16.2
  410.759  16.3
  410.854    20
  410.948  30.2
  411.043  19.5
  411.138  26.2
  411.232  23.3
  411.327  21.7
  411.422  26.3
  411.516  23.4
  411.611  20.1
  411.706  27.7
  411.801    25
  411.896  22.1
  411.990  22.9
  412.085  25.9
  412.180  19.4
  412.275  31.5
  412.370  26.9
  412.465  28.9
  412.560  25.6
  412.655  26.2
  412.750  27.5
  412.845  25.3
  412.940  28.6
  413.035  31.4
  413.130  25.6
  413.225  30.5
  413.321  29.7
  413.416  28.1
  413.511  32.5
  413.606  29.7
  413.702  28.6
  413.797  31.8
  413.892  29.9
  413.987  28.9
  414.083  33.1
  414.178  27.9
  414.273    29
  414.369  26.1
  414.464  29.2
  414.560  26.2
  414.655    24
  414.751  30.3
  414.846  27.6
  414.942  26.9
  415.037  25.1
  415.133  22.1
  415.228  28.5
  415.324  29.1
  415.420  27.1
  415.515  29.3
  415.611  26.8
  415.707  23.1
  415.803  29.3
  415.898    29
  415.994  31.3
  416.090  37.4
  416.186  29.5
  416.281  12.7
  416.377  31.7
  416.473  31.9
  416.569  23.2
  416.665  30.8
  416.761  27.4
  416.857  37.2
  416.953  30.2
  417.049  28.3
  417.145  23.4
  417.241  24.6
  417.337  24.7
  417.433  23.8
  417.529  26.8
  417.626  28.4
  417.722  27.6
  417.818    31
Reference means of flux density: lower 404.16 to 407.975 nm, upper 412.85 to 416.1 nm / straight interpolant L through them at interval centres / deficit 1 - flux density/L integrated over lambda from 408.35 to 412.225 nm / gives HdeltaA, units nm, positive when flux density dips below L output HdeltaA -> 0.76 nm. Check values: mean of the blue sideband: 27.2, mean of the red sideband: 28.5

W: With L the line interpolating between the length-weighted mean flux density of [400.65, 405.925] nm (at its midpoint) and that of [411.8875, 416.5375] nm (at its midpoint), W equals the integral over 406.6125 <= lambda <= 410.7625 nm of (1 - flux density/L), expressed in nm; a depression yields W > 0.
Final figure 0.694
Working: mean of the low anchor 29.3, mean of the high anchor 27.8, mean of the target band 23.8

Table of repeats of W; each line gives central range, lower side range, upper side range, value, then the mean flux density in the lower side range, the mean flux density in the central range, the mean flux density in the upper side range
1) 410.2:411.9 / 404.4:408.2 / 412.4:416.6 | 0.382 nm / 27.4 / 21.6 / 28.1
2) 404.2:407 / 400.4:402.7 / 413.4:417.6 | 0.161 nm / 30.3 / 27.9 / 28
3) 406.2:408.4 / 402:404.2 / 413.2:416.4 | 0.171 nm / 29.2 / 26.6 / 28.2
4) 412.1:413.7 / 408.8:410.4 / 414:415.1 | -0.142 nm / 21.5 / 27.9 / 27.7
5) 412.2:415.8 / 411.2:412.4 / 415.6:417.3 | -0.263 nm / 24.3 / 28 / 28.2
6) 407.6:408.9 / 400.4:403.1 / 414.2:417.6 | 0.126 nm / 30.1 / 26.1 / 27.5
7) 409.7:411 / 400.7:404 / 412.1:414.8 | 0.448 nm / 29.9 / 18.8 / 28.3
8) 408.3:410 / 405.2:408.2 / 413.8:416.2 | 0.225 nm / 27.2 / 23.8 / 28.3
